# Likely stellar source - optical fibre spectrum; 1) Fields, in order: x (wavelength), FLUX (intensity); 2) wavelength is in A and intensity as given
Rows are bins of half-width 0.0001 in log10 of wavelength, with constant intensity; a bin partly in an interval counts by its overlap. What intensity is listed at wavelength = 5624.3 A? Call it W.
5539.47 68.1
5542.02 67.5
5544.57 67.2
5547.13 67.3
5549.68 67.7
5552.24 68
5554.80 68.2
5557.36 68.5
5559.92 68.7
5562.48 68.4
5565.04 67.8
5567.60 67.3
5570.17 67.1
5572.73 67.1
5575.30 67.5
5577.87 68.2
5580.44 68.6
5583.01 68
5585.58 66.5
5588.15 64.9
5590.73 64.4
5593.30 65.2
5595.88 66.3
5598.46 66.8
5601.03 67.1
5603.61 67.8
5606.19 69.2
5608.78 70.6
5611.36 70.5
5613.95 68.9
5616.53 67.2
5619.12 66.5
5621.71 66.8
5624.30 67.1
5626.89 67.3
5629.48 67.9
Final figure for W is 67.1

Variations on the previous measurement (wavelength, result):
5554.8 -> 68.2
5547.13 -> 67.3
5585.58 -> 66.5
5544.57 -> 67.2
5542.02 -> 67.5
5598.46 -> 66.8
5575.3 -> 67.5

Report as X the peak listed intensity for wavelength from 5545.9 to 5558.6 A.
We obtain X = 68.5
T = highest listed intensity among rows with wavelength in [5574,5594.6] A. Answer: 68.6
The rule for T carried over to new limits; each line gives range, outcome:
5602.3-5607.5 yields 69.2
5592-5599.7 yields 66.8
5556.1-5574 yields 68.7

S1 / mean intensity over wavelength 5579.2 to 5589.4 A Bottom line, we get 67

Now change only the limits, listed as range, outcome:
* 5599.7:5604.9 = 67.6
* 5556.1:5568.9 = 68.1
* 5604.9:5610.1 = 69.9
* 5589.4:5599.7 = 65.6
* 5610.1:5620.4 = 68.3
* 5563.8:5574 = 67.3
